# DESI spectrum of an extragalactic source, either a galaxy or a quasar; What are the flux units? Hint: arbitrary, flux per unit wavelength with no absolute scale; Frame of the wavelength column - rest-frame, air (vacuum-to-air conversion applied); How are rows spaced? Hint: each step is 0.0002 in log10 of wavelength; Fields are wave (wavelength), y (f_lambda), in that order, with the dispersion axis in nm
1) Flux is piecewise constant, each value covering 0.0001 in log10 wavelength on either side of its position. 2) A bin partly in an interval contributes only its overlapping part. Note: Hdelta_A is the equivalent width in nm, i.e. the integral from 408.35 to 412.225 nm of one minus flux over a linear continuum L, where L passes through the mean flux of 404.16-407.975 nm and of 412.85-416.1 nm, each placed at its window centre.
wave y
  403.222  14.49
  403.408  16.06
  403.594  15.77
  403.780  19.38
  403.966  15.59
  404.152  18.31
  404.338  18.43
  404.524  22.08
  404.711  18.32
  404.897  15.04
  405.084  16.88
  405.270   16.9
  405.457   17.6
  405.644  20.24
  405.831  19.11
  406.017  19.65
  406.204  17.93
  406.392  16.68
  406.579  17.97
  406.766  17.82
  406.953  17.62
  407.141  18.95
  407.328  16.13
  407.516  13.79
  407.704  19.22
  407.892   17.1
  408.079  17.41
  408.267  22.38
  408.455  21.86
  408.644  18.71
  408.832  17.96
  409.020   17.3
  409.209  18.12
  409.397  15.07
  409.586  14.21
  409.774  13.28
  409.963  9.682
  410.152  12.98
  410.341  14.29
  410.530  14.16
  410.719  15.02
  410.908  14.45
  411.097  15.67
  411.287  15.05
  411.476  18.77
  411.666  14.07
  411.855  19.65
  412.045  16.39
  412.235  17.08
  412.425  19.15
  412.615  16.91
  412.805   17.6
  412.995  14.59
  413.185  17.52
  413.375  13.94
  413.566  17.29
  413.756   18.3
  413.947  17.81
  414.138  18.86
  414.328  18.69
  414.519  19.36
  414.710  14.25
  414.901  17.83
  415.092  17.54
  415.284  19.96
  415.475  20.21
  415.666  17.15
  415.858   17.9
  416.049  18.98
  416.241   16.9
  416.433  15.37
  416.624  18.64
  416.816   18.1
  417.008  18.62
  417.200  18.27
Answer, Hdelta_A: 0.41 nm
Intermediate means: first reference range 17.9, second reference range 17.6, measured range 15.9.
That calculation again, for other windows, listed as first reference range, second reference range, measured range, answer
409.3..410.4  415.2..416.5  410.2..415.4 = -0.396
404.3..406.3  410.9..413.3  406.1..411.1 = 0.307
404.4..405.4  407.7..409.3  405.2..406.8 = -0.007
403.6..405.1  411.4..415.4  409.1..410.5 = 0.288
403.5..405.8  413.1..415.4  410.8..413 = 0.126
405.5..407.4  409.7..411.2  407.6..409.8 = -0.298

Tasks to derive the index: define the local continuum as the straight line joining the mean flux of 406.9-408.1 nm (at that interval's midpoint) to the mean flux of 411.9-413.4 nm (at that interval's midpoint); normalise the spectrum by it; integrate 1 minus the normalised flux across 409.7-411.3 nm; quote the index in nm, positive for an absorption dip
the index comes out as 0.30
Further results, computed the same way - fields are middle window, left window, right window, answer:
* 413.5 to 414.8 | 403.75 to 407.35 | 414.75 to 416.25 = 0.03 nm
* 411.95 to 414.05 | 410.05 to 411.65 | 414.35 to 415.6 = -0.04 nm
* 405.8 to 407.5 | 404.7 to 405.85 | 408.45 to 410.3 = -0.08 nm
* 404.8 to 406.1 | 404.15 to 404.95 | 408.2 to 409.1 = 0.06 nm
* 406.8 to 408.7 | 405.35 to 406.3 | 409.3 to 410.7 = -0.23 nm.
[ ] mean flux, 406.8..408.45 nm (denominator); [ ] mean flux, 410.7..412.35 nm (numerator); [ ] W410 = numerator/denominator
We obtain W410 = 0.90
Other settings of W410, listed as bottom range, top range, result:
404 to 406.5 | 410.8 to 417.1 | 0.95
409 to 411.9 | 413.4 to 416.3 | 1.20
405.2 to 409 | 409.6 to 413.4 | 0.85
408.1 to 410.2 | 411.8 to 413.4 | 1.03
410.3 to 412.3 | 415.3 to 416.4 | 1.14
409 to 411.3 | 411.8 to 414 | 1.19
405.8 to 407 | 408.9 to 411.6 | 0.82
